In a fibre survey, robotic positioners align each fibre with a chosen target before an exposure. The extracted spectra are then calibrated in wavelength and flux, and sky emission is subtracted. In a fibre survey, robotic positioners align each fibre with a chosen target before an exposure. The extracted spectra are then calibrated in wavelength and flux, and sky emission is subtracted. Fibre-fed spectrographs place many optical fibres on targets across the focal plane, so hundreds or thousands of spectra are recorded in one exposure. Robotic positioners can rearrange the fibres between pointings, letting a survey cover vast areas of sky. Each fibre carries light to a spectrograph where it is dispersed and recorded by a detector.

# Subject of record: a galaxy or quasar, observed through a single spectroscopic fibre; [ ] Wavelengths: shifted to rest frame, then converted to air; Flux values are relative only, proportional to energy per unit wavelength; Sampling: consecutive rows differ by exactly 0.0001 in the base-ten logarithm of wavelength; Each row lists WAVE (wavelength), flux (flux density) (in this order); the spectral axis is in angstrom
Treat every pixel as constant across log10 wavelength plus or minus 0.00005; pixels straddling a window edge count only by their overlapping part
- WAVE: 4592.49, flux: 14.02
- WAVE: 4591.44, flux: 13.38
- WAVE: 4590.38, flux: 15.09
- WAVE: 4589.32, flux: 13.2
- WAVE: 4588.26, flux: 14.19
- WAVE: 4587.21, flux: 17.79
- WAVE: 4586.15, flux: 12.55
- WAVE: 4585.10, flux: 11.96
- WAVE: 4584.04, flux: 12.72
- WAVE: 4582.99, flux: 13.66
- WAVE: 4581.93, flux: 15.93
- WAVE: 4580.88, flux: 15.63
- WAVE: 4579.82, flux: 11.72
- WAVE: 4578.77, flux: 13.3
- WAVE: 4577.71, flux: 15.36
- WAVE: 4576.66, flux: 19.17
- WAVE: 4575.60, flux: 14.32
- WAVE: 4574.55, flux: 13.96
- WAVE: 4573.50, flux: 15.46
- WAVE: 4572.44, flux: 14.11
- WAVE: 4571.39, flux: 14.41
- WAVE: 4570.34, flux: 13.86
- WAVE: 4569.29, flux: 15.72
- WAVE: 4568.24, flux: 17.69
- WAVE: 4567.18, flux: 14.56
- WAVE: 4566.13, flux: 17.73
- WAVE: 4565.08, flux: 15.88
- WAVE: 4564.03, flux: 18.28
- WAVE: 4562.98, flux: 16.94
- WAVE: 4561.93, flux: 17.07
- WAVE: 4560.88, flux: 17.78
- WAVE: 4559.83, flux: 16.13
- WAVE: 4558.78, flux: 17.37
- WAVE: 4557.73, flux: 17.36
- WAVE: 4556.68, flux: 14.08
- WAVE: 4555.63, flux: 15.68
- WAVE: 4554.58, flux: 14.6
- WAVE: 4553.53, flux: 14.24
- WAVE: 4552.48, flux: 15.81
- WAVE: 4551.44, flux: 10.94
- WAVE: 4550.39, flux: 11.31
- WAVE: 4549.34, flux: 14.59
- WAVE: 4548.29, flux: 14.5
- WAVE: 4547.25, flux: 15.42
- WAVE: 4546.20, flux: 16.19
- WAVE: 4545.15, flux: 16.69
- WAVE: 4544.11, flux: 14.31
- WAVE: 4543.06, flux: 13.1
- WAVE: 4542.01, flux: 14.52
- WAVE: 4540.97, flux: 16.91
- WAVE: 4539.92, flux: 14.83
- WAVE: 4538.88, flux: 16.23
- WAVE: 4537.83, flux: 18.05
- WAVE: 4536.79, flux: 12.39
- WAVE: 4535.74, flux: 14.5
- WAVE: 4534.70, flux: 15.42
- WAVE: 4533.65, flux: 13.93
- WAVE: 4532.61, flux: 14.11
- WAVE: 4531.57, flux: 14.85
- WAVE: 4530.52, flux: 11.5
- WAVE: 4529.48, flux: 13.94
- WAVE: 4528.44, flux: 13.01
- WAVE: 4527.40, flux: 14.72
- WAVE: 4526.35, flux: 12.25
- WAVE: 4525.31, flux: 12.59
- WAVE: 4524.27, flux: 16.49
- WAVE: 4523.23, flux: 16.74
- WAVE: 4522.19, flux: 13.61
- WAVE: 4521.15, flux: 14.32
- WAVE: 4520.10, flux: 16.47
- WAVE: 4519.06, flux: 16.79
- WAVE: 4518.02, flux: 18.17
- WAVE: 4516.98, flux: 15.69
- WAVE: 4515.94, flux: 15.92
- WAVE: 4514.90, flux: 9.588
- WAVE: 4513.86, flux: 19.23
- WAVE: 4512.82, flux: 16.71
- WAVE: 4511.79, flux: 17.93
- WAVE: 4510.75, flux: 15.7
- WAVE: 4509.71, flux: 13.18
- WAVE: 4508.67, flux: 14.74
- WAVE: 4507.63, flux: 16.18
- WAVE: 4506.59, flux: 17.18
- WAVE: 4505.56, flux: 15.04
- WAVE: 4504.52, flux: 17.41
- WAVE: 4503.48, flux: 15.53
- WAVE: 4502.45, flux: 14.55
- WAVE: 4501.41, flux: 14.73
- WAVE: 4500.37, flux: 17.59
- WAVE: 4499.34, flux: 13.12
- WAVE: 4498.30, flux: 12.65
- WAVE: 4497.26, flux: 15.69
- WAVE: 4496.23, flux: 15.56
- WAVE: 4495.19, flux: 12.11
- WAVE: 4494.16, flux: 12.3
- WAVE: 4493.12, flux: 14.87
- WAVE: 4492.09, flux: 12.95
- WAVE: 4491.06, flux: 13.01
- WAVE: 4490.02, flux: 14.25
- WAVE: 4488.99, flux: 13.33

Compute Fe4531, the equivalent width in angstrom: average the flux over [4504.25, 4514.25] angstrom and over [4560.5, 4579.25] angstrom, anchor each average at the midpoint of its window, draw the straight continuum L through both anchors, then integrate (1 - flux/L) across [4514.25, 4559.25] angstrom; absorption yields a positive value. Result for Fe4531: 3.73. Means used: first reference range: 16.3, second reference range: 15.9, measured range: 14.7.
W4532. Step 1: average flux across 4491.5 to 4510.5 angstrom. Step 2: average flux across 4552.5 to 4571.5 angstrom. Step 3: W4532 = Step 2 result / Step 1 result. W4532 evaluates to 1.09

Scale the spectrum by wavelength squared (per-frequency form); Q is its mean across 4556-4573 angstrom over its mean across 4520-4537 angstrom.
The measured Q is 1.2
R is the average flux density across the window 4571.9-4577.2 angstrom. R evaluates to 15.4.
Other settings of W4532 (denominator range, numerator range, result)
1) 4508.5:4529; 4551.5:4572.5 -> 1.05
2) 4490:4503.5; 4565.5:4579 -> 1.09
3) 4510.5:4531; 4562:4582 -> 1.03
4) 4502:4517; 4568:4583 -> 0.96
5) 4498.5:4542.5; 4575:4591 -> 0.95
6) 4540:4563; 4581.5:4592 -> 0.92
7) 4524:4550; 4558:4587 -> 1.05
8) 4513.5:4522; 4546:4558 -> 0.93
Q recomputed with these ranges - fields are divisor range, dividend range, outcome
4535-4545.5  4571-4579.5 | 1.00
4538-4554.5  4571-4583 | 1.02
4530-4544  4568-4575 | 1.04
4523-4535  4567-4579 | 1.10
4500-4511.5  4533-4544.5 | 0.97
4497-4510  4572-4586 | 0.98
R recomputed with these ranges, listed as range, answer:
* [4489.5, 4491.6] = 13.6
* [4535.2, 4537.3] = 13.5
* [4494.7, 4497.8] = 14.4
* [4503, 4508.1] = 16.3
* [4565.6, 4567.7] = 16.2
